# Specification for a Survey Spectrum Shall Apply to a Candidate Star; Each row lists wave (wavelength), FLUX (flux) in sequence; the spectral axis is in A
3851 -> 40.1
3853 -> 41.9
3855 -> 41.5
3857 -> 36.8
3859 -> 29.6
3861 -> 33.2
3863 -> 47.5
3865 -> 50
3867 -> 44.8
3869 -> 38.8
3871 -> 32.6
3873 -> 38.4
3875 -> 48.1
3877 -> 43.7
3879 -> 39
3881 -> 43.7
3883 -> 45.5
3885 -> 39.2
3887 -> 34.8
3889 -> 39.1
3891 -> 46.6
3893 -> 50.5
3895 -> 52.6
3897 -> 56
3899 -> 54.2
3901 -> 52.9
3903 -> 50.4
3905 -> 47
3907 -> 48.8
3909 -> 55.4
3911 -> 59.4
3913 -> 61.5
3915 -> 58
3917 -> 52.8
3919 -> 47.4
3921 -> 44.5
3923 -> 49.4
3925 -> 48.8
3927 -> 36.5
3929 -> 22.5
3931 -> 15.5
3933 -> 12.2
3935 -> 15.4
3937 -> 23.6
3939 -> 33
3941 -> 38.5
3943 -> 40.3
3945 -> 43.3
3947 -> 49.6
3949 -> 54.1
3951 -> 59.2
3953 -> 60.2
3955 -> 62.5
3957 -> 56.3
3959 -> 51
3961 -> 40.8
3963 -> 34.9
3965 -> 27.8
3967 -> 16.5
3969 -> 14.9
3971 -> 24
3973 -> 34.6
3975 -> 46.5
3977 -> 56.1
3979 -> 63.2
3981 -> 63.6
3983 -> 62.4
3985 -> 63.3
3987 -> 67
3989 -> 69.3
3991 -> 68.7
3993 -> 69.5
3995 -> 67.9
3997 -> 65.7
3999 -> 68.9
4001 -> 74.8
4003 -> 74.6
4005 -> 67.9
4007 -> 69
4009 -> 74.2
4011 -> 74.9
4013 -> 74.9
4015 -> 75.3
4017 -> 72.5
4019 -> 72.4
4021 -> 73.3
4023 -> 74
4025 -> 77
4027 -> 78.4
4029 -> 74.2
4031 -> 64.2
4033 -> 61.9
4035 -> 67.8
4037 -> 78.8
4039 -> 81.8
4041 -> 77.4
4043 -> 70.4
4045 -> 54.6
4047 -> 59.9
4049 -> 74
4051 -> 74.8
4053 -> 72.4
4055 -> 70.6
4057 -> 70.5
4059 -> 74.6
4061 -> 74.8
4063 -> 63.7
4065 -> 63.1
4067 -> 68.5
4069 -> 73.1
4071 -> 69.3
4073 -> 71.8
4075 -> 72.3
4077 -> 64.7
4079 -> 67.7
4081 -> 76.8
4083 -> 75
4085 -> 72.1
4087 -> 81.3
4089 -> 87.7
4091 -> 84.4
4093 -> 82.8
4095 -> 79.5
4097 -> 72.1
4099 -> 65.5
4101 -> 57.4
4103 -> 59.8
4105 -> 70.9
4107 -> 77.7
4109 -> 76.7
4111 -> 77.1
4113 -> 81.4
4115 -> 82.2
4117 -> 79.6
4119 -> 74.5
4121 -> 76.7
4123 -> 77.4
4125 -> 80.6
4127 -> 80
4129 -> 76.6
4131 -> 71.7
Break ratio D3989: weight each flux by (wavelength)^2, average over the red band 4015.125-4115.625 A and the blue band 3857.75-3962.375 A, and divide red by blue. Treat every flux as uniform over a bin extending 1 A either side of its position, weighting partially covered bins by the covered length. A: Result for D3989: 1.8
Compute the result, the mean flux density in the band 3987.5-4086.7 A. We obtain 71.2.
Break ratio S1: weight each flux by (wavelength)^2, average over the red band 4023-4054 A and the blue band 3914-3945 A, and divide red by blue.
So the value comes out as 2.09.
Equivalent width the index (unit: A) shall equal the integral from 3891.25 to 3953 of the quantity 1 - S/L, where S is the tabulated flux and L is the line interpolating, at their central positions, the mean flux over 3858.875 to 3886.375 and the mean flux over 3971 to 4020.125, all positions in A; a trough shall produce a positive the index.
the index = 7.0 A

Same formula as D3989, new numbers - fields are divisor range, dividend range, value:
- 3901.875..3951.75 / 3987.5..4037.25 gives 1.75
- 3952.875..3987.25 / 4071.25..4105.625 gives 1.67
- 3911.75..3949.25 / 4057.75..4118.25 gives 2.03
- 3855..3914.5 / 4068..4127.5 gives 1.83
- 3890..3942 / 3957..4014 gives 1.35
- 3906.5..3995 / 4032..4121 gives 1.67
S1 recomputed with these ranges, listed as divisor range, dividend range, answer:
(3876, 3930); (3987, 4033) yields 1.59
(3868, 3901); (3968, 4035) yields 1.56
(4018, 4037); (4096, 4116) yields 1.04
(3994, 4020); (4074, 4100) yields 1.09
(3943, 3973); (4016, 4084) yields 1.77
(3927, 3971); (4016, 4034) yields 2.05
